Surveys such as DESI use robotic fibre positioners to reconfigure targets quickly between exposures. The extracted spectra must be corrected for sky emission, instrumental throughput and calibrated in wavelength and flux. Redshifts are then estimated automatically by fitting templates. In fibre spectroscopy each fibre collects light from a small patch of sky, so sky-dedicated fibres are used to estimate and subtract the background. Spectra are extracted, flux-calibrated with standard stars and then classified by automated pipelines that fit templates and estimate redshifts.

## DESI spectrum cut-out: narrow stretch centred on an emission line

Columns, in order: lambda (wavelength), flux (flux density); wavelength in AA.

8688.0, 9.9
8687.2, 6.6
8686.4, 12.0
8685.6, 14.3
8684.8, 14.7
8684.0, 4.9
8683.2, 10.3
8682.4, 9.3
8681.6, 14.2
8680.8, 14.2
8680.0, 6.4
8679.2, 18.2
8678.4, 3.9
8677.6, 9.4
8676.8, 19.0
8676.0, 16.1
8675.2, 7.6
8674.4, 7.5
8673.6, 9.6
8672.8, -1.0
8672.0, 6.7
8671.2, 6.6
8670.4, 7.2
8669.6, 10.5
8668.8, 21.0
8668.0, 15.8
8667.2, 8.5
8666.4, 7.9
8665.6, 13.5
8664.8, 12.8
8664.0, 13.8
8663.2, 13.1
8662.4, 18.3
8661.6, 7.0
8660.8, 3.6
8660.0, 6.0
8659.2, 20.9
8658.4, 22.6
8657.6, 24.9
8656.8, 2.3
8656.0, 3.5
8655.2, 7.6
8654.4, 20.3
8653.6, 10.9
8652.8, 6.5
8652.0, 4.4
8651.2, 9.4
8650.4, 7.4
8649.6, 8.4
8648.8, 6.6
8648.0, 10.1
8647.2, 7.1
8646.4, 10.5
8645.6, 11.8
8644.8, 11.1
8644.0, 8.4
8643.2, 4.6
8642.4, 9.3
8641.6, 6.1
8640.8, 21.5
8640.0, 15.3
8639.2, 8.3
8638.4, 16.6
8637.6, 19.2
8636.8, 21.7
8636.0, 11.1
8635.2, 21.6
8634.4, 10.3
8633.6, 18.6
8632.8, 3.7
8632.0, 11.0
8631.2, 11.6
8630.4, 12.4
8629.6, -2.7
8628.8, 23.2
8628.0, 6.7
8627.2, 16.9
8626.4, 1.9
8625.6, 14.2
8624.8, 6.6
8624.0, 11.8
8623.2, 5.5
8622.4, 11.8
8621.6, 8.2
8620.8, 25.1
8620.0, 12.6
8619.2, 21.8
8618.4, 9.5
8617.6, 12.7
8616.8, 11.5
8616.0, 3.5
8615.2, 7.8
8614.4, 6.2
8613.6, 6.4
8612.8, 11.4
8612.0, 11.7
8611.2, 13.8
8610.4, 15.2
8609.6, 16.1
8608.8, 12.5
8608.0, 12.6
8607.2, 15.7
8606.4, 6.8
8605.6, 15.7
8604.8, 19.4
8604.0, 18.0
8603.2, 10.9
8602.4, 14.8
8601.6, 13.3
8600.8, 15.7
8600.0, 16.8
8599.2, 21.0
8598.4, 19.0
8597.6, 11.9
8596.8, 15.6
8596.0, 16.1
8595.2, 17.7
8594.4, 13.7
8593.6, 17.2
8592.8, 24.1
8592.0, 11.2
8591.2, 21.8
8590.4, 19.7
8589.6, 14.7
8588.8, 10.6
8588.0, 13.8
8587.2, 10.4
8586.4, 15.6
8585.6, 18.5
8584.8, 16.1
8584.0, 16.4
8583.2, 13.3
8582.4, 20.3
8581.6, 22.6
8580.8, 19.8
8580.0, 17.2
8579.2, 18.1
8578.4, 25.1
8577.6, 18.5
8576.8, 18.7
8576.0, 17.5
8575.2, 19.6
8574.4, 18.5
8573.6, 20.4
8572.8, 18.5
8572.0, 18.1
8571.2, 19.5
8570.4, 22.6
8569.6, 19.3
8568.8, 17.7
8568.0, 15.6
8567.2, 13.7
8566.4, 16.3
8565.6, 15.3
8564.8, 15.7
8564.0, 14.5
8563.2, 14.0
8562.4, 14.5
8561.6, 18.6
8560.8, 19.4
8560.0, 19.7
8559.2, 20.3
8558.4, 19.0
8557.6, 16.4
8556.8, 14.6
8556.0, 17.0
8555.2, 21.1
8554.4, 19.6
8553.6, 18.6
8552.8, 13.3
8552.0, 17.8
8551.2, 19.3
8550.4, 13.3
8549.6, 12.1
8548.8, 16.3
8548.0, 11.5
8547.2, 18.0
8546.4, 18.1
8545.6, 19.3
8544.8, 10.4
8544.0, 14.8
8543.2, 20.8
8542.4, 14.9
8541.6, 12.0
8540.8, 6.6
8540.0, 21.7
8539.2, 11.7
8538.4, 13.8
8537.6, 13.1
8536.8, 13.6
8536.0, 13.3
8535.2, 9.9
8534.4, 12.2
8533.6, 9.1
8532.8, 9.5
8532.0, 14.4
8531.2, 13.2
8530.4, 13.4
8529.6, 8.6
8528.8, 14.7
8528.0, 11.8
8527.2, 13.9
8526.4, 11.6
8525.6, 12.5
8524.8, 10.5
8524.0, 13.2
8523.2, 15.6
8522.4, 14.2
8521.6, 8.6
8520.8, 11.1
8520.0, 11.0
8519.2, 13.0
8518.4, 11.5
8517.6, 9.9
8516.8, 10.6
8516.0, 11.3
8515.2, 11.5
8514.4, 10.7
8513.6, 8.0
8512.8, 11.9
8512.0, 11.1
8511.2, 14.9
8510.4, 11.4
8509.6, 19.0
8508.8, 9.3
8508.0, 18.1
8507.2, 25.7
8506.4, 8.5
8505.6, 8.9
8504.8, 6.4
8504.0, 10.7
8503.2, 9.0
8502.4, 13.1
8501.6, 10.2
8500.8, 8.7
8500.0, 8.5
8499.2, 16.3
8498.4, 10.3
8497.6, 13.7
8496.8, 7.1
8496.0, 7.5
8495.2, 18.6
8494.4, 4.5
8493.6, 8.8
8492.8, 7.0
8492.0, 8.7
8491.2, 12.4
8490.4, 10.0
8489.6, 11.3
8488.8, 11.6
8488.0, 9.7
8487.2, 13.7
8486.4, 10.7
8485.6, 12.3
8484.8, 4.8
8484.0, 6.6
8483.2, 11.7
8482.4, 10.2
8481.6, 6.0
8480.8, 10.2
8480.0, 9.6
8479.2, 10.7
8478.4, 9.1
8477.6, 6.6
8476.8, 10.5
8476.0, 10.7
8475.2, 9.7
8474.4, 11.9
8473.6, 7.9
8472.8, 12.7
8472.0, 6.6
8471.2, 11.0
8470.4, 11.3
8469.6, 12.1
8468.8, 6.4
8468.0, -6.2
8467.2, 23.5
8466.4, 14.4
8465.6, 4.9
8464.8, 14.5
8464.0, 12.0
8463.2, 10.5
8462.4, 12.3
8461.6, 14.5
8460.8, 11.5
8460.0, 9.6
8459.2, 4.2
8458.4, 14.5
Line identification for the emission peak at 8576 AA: Mg II 2798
